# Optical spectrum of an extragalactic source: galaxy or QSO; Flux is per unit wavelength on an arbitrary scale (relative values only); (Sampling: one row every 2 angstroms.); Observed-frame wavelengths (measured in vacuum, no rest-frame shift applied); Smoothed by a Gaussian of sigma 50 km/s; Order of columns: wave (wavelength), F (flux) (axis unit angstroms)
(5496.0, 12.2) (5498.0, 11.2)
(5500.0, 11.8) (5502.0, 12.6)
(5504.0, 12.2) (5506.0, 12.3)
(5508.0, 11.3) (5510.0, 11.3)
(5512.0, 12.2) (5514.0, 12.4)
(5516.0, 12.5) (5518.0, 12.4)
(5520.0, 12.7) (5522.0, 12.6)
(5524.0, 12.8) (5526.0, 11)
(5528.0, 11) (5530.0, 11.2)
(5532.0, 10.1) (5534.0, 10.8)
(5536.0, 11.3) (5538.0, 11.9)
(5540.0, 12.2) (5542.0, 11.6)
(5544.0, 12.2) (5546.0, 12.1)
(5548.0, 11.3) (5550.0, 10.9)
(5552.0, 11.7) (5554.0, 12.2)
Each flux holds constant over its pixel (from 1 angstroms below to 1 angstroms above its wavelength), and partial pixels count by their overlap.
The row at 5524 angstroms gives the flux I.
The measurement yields 12.8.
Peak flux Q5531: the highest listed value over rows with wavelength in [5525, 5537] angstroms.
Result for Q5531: 11.3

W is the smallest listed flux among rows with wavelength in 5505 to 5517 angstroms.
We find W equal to 11.3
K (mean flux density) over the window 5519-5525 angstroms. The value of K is 12.7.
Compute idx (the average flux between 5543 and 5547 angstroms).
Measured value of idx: 12.1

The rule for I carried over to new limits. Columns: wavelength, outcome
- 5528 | 11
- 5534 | 10.8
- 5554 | 12.2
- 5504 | 12.2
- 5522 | 12.6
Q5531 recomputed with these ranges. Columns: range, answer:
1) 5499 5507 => 12.6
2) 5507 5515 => 12.4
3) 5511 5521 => 12.7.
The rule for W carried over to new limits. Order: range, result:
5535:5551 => 10.9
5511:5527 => 11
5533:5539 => 10.8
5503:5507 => 12.2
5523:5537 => 10.1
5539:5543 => 11.6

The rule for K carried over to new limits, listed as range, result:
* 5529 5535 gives 10.7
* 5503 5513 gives 11.9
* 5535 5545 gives 11.8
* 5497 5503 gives 11.9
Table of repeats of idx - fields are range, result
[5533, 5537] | 11.1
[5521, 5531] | 11.7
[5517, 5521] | 12.6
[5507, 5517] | 11.9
